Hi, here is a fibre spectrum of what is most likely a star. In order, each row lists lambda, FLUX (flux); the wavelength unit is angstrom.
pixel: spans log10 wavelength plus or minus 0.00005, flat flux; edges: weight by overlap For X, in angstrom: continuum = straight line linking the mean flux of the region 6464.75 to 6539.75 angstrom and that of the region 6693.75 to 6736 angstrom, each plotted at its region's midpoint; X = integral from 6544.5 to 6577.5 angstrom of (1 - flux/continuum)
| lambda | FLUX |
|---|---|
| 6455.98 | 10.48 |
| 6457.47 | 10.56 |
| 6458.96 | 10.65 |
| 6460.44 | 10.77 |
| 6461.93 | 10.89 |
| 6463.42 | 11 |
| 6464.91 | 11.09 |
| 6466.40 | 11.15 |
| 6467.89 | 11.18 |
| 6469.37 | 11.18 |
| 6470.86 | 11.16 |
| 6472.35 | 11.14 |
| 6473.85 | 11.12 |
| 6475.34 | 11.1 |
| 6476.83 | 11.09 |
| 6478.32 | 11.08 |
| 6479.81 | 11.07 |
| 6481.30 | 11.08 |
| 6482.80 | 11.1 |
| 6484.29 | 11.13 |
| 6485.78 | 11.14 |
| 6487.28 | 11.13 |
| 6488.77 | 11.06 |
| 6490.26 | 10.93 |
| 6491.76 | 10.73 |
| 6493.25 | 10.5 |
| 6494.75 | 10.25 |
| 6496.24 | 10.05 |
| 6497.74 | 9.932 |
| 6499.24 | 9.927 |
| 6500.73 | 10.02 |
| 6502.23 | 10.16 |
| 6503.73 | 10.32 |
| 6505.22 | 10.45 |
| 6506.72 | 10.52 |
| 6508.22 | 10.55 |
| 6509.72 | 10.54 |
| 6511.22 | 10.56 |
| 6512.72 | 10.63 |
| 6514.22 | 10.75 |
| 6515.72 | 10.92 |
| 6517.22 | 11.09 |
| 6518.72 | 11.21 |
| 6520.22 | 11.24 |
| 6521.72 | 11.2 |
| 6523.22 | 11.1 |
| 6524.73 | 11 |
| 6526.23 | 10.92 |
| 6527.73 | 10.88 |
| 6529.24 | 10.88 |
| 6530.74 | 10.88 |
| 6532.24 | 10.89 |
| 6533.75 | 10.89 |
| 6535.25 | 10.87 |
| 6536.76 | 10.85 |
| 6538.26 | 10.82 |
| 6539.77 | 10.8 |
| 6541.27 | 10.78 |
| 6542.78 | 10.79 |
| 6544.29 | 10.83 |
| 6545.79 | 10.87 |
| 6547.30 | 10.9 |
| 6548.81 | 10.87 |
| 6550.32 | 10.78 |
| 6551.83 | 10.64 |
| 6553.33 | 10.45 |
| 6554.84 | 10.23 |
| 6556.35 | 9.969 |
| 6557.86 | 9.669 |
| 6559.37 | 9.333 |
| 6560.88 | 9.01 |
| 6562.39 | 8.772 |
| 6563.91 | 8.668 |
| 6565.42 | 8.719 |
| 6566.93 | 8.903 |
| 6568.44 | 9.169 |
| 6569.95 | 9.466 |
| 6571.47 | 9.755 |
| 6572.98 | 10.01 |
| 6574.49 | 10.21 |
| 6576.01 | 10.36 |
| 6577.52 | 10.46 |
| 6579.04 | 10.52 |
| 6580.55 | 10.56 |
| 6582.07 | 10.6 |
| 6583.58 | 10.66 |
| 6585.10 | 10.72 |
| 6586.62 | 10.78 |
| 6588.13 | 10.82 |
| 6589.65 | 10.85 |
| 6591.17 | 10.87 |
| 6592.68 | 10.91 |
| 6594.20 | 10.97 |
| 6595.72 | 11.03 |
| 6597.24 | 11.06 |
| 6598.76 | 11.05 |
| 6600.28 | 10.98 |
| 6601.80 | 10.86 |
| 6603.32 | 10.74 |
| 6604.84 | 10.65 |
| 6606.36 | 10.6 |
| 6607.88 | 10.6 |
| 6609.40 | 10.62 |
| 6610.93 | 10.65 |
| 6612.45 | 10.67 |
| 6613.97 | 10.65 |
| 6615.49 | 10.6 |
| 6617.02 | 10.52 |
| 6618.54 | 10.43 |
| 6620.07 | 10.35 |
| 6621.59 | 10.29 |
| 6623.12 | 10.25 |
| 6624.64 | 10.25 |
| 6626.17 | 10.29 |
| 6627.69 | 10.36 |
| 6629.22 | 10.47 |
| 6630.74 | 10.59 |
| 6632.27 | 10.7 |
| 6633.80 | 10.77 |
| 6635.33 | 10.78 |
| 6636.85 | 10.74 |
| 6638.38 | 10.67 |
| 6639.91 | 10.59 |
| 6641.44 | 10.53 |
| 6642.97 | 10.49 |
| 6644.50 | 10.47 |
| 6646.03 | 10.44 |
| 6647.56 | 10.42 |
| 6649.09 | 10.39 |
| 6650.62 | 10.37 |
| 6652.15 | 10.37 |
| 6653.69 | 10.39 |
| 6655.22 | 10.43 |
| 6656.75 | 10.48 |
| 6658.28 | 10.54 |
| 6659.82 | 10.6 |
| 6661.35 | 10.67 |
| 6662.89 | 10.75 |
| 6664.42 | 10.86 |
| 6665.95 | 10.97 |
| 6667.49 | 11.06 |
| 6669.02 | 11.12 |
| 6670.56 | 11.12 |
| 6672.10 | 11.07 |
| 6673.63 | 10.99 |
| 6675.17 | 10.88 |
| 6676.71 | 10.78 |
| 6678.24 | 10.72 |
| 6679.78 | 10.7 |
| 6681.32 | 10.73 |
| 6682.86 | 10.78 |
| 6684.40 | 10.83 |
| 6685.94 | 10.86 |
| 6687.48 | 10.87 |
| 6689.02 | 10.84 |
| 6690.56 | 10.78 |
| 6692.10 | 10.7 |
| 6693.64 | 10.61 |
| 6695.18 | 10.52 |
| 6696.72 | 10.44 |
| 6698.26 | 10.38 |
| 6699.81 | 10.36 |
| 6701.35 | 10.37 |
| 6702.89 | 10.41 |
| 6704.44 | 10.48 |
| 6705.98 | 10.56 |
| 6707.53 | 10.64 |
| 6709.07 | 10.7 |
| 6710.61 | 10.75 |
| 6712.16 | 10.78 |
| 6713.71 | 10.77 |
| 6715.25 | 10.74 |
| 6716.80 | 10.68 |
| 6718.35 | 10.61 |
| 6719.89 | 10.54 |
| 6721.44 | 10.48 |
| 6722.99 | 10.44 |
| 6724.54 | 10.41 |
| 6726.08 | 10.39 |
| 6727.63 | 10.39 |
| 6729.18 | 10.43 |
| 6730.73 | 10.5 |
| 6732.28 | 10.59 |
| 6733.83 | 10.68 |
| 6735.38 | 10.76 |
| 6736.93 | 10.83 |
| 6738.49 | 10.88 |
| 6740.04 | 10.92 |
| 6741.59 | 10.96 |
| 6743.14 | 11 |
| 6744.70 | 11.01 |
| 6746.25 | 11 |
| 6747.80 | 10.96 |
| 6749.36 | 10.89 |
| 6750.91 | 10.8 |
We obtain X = 2.7 angstrom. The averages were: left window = 10.8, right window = 10.5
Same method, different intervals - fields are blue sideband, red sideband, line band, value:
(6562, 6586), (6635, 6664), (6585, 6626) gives -2.2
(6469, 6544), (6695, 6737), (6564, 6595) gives 1.4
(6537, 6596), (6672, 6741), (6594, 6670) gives -1.3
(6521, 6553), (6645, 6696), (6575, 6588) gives 0.3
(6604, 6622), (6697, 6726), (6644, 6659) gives 0.2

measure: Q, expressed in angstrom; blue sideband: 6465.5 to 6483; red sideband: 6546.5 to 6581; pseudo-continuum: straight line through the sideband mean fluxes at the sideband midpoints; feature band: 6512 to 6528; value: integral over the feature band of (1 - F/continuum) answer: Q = -0.8 angstrom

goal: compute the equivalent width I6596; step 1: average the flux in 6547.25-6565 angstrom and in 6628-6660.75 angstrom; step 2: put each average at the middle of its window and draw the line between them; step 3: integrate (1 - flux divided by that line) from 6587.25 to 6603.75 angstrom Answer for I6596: -1.2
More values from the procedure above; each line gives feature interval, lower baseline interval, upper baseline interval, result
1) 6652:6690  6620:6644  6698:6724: -0.9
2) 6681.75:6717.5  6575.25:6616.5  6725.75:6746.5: 0.3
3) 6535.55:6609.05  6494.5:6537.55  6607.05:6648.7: 1.5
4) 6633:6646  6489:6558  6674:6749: 0.1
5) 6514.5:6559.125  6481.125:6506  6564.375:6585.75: -2.3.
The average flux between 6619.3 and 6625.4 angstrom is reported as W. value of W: 10.3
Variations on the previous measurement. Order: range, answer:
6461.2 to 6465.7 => 11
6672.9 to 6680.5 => 10.8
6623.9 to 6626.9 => 10.3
